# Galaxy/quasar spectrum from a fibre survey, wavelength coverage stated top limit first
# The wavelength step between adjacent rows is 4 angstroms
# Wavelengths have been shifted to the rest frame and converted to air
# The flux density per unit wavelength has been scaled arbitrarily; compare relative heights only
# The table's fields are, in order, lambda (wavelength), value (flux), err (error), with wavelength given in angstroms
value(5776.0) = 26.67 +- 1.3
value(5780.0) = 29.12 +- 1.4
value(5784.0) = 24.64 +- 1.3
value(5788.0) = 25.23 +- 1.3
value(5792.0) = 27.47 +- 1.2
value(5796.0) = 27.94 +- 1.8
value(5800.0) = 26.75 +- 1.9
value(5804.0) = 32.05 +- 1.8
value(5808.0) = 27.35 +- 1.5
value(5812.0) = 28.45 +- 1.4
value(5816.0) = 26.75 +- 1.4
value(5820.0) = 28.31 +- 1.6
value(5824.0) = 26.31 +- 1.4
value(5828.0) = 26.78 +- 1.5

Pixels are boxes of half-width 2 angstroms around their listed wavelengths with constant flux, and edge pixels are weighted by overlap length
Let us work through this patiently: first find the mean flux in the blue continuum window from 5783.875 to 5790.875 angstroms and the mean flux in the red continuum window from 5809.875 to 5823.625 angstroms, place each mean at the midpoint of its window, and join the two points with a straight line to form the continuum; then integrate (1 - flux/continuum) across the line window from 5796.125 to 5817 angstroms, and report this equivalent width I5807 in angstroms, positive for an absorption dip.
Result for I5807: -1.2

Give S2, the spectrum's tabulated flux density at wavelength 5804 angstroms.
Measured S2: 32.05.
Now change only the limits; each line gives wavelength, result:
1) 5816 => 26.75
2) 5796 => 27.94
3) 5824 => 26.31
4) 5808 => 27.35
